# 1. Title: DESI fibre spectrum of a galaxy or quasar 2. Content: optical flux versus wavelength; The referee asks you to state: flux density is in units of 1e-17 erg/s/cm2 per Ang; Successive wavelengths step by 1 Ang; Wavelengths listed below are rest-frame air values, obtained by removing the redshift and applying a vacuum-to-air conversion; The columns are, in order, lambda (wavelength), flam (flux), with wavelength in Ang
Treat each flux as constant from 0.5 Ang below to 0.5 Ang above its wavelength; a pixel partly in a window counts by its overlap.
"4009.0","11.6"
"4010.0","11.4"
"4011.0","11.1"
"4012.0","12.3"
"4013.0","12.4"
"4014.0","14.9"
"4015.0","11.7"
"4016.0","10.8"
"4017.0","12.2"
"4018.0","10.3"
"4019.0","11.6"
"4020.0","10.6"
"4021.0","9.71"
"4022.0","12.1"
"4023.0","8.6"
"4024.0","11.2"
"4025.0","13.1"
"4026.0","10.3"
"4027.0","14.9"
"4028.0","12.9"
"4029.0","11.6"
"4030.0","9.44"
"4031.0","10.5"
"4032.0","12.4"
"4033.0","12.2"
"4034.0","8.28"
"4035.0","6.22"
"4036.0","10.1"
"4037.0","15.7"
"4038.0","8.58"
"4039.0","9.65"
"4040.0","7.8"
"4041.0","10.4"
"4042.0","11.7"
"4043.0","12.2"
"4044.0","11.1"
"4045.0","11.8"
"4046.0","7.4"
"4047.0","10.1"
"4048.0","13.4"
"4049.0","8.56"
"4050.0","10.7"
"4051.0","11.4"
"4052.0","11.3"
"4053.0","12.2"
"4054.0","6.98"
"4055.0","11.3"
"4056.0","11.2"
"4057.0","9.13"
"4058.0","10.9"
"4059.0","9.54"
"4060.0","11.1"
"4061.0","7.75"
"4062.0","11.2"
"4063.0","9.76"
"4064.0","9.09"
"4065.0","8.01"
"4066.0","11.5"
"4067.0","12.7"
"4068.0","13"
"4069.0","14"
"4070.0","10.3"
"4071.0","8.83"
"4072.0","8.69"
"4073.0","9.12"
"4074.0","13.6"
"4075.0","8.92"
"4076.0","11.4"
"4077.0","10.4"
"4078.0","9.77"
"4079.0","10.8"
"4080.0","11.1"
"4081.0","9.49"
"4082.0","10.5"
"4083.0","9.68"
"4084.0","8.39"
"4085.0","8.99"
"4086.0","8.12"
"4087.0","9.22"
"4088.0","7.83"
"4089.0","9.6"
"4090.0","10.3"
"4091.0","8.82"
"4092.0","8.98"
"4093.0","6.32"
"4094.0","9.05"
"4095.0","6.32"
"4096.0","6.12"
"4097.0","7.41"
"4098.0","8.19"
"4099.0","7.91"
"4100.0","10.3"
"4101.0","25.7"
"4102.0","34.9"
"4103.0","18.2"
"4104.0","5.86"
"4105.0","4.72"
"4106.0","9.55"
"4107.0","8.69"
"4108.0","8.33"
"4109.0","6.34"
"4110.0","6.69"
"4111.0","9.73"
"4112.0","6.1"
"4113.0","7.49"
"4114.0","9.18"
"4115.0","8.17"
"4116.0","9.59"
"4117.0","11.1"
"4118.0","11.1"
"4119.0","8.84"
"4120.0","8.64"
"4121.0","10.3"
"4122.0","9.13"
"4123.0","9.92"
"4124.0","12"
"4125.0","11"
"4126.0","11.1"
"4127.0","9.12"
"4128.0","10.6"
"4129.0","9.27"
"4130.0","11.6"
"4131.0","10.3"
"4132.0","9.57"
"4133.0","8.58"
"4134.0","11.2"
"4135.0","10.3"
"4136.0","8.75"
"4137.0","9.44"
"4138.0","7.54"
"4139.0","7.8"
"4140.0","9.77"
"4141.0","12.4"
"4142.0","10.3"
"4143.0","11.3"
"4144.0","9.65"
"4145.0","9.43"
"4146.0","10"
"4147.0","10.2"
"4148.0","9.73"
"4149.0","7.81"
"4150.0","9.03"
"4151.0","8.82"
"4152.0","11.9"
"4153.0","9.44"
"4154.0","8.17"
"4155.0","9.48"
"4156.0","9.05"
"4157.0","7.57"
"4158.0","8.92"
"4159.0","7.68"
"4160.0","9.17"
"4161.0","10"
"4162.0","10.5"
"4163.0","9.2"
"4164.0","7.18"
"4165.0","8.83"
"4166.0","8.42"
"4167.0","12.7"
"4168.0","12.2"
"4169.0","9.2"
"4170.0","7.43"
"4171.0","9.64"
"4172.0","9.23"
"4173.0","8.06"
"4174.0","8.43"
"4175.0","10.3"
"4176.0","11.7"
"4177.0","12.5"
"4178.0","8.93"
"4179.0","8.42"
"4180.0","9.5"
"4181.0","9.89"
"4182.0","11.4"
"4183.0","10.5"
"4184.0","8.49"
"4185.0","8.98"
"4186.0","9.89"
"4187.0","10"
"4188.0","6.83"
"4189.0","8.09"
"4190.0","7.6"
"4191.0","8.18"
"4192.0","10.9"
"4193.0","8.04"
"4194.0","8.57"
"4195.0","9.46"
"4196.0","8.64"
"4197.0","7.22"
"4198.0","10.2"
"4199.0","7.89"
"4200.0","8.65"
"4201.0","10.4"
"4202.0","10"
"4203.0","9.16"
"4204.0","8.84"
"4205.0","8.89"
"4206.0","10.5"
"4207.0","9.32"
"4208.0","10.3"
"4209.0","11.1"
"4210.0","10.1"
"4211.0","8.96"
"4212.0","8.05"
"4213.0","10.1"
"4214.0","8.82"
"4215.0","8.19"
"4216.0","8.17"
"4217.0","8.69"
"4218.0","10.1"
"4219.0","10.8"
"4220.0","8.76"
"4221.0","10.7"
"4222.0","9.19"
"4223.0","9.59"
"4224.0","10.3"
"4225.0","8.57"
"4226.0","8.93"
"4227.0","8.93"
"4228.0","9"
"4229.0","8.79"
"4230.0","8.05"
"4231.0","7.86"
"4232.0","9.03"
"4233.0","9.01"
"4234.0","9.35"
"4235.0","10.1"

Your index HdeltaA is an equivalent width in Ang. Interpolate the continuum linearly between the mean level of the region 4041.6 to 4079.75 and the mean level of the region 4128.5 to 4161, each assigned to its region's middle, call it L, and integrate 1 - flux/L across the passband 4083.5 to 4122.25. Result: 1.1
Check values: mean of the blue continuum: 10.5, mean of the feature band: 9.75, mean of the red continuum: 9.51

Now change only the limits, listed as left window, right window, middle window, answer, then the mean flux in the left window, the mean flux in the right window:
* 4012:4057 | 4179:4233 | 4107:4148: 1.8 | 10.9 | 9.18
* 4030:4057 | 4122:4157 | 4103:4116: 2.5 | 10.5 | 9.8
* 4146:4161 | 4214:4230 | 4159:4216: -1.0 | 9.13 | 9.2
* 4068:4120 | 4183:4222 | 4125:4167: 0.2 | 9.99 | 9.16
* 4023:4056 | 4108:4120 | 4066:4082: -1.7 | 10.8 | 8.57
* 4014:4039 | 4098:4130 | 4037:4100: 5.7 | 11.1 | 10.6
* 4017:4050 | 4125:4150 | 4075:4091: 1.1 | 10.8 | 9.83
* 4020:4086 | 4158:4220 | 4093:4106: -2.1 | 10.5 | 9.32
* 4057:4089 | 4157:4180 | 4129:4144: -0.4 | 10.1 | 9.44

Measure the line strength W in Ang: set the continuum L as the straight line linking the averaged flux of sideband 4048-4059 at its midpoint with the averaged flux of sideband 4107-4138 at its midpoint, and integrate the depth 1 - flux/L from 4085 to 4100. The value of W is 2.45 Ang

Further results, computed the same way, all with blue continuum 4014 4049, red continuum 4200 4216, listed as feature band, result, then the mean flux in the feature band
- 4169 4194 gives 1.0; 9.27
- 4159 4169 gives 0.2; 9.66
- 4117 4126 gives 0.0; 10.2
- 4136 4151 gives 0.7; 9.55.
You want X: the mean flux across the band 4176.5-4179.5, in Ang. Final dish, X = 9.95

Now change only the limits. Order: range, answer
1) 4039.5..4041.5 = 9.1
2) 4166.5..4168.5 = 12.4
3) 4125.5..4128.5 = 10.3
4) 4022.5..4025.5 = 11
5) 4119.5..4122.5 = 9.36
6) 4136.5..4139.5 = 8.26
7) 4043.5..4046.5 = 10.1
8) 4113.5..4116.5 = 8.98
